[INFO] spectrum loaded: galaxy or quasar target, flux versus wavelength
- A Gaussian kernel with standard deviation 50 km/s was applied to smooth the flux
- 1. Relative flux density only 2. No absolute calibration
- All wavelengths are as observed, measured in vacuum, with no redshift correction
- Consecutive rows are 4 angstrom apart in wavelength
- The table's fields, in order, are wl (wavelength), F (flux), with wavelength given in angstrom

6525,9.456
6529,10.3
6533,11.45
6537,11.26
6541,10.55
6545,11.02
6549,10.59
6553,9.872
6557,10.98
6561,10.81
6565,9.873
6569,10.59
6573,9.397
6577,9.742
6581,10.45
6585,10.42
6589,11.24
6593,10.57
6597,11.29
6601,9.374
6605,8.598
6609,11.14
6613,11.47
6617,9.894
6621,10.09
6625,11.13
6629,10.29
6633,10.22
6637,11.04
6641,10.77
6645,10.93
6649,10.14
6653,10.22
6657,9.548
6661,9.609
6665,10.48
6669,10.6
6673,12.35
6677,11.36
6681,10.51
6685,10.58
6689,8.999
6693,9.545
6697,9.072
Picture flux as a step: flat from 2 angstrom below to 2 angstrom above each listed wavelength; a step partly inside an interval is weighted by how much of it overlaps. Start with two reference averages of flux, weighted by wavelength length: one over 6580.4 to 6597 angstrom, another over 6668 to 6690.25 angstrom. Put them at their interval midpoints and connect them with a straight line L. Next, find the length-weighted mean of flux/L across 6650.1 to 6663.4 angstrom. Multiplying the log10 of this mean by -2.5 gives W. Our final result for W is 0.10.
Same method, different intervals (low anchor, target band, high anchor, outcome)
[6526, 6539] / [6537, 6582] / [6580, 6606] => 0.026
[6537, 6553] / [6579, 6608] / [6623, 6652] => 0.036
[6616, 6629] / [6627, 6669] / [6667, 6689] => 0.029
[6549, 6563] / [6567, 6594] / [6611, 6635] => 0.022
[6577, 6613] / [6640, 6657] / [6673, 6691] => 0.013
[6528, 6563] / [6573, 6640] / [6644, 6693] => 0.018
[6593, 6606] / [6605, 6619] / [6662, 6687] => -0.041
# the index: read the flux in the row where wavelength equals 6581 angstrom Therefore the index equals 10.45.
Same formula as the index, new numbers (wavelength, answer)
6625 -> 11.13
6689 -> 8.999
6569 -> 10.59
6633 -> 10.22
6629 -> 10.29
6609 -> 11.14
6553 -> 9.872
